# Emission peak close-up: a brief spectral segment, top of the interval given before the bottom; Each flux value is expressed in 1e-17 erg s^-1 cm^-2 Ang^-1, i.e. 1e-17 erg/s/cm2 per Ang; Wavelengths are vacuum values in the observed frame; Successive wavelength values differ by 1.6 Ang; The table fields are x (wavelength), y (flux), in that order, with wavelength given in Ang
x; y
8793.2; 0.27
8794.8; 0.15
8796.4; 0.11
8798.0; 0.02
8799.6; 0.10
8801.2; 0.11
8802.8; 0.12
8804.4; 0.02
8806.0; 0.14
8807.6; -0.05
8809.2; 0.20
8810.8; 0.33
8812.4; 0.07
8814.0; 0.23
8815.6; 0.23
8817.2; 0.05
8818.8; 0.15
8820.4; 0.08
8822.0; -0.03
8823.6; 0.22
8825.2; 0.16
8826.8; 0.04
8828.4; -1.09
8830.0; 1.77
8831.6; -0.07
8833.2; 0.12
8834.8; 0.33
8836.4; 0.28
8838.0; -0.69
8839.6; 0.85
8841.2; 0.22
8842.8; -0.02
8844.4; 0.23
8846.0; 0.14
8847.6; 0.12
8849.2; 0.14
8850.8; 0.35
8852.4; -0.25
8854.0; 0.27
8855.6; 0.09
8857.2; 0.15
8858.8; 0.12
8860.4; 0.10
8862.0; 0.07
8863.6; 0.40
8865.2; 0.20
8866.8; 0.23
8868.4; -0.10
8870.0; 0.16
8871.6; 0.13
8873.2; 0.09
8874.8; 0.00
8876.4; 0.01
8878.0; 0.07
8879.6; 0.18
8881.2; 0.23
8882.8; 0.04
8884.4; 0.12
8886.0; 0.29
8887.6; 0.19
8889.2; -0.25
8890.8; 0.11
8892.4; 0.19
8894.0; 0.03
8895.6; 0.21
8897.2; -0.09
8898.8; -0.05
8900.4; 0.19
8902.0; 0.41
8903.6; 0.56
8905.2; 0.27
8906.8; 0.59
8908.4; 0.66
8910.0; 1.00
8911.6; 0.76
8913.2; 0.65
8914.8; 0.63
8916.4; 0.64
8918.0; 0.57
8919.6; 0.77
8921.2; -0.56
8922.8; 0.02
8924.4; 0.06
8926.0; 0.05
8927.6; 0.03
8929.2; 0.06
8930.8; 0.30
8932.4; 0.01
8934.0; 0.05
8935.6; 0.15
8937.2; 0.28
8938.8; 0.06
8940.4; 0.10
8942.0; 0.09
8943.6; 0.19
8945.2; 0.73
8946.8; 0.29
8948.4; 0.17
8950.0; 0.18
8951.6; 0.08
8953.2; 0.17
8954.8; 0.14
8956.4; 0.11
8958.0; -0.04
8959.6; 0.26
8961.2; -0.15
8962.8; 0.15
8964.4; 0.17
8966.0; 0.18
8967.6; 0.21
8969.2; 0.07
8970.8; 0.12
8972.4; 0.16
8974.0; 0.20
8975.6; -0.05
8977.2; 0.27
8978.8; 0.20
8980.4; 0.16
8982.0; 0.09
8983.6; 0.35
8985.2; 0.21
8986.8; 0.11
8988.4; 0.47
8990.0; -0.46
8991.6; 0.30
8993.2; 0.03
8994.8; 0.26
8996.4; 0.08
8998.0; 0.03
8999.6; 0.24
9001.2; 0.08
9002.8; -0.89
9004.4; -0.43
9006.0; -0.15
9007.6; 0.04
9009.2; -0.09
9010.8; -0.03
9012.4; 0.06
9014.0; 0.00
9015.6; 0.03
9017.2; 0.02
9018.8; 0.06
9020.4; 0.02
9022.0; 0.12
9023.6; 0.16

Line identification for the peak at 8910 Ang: [O II] 3727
